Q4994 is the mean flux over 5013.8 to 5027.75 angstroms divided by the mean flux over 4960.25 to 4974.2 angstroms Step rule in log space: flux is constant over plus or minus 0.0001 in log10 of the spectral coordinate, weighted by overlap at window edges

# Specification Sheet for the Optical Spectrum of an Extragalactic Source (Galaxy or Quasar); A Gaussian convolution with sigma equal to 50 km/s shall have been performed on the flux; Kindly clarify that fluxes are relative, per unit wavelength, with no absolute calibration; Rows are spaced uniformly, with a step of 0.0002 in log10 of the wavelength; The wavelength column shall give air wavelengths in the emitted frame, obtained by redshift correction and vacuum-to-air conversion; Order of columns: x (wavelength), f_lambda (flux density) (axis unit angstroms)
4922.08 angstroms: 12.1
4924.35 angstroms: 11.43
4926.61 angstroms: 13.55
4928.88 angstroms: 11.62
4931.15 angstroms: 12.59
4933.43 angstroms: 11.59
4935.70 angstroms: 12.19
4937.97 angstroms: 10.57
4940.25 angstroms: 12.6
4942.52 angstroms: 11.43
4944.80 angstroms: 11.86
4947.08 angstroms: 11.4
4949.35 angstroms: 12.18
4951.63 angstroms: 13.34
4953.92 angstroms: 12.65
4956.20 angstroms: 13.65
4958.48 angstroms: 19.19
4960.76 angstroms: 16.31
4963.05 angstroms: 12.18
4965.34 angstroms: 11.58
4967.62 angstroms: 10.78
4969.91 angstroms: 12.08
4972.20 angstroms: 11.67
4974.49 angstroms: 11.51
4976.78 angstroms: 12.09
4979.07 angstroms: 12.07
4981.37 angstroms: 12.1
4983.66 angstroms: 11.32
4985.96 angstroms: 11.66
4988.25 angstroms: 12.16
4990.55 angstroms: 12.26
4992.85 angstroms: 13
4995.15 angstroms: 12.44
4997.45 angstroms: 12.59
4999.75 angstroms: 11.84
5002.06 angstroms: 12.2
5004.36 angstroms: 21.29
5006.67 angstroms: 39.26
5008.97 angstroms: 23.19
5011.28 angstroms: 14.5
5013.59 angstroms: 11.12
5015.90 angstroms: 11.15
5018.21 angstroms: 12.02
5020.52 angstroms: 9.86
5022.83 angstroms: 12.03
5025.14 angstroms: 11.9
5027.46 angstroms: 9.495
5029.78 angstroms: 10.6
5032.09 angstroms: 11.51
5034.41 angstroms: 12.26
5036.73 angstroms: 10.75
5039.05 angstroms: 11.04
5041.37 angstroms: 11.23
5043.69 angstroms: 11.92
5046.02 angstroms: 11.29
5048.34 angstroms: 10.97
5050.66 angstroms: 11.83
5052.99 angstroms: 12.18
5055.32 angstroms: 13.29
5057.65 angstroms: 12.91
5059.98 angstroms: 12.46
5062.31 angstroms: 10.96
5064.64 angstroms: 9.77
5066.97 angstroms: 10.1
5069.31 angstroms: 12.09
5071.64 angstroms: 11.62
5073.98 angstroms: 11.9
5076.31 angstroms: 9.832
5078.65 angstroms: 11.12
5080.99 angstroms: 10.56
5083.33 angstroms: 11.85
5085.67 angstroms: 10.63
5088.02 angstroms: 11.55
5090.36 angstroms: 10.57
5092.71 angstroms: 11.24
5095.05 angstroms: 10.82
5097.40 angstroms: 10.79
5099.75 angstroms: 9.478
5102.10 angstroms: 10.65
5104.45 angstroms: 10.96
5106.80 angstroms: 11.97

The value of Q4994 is 0.9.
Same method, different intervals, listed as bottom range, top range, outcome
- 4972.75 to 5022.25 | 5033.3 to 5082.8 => 0.80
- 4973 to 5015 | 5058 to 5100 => 0.75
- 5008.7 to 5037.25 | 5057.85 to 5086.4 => 0.93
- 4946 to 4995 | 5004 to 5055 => 1.07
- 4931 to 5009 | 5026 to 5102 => 0.82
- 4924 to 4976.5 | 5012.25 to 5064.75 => 0.91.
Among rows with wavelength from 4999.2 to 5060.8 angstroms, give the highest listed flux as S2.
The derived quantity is 39.26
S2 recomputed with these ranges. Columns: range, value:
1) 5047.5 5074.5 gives 13.29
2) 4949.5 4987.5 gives 19.19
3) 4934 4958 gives 13.65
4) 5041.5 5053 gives 12.18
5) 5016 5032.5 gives 12.03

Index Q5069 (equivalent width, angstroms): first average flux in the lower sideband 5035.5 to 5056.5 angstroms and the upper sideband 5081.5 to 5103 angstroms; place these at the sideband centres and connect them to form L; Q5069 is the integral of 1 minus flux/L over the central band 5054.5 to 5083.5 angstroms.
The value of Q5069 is -0.4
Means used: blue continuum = 11.6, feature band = 11.4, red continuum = 10.8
